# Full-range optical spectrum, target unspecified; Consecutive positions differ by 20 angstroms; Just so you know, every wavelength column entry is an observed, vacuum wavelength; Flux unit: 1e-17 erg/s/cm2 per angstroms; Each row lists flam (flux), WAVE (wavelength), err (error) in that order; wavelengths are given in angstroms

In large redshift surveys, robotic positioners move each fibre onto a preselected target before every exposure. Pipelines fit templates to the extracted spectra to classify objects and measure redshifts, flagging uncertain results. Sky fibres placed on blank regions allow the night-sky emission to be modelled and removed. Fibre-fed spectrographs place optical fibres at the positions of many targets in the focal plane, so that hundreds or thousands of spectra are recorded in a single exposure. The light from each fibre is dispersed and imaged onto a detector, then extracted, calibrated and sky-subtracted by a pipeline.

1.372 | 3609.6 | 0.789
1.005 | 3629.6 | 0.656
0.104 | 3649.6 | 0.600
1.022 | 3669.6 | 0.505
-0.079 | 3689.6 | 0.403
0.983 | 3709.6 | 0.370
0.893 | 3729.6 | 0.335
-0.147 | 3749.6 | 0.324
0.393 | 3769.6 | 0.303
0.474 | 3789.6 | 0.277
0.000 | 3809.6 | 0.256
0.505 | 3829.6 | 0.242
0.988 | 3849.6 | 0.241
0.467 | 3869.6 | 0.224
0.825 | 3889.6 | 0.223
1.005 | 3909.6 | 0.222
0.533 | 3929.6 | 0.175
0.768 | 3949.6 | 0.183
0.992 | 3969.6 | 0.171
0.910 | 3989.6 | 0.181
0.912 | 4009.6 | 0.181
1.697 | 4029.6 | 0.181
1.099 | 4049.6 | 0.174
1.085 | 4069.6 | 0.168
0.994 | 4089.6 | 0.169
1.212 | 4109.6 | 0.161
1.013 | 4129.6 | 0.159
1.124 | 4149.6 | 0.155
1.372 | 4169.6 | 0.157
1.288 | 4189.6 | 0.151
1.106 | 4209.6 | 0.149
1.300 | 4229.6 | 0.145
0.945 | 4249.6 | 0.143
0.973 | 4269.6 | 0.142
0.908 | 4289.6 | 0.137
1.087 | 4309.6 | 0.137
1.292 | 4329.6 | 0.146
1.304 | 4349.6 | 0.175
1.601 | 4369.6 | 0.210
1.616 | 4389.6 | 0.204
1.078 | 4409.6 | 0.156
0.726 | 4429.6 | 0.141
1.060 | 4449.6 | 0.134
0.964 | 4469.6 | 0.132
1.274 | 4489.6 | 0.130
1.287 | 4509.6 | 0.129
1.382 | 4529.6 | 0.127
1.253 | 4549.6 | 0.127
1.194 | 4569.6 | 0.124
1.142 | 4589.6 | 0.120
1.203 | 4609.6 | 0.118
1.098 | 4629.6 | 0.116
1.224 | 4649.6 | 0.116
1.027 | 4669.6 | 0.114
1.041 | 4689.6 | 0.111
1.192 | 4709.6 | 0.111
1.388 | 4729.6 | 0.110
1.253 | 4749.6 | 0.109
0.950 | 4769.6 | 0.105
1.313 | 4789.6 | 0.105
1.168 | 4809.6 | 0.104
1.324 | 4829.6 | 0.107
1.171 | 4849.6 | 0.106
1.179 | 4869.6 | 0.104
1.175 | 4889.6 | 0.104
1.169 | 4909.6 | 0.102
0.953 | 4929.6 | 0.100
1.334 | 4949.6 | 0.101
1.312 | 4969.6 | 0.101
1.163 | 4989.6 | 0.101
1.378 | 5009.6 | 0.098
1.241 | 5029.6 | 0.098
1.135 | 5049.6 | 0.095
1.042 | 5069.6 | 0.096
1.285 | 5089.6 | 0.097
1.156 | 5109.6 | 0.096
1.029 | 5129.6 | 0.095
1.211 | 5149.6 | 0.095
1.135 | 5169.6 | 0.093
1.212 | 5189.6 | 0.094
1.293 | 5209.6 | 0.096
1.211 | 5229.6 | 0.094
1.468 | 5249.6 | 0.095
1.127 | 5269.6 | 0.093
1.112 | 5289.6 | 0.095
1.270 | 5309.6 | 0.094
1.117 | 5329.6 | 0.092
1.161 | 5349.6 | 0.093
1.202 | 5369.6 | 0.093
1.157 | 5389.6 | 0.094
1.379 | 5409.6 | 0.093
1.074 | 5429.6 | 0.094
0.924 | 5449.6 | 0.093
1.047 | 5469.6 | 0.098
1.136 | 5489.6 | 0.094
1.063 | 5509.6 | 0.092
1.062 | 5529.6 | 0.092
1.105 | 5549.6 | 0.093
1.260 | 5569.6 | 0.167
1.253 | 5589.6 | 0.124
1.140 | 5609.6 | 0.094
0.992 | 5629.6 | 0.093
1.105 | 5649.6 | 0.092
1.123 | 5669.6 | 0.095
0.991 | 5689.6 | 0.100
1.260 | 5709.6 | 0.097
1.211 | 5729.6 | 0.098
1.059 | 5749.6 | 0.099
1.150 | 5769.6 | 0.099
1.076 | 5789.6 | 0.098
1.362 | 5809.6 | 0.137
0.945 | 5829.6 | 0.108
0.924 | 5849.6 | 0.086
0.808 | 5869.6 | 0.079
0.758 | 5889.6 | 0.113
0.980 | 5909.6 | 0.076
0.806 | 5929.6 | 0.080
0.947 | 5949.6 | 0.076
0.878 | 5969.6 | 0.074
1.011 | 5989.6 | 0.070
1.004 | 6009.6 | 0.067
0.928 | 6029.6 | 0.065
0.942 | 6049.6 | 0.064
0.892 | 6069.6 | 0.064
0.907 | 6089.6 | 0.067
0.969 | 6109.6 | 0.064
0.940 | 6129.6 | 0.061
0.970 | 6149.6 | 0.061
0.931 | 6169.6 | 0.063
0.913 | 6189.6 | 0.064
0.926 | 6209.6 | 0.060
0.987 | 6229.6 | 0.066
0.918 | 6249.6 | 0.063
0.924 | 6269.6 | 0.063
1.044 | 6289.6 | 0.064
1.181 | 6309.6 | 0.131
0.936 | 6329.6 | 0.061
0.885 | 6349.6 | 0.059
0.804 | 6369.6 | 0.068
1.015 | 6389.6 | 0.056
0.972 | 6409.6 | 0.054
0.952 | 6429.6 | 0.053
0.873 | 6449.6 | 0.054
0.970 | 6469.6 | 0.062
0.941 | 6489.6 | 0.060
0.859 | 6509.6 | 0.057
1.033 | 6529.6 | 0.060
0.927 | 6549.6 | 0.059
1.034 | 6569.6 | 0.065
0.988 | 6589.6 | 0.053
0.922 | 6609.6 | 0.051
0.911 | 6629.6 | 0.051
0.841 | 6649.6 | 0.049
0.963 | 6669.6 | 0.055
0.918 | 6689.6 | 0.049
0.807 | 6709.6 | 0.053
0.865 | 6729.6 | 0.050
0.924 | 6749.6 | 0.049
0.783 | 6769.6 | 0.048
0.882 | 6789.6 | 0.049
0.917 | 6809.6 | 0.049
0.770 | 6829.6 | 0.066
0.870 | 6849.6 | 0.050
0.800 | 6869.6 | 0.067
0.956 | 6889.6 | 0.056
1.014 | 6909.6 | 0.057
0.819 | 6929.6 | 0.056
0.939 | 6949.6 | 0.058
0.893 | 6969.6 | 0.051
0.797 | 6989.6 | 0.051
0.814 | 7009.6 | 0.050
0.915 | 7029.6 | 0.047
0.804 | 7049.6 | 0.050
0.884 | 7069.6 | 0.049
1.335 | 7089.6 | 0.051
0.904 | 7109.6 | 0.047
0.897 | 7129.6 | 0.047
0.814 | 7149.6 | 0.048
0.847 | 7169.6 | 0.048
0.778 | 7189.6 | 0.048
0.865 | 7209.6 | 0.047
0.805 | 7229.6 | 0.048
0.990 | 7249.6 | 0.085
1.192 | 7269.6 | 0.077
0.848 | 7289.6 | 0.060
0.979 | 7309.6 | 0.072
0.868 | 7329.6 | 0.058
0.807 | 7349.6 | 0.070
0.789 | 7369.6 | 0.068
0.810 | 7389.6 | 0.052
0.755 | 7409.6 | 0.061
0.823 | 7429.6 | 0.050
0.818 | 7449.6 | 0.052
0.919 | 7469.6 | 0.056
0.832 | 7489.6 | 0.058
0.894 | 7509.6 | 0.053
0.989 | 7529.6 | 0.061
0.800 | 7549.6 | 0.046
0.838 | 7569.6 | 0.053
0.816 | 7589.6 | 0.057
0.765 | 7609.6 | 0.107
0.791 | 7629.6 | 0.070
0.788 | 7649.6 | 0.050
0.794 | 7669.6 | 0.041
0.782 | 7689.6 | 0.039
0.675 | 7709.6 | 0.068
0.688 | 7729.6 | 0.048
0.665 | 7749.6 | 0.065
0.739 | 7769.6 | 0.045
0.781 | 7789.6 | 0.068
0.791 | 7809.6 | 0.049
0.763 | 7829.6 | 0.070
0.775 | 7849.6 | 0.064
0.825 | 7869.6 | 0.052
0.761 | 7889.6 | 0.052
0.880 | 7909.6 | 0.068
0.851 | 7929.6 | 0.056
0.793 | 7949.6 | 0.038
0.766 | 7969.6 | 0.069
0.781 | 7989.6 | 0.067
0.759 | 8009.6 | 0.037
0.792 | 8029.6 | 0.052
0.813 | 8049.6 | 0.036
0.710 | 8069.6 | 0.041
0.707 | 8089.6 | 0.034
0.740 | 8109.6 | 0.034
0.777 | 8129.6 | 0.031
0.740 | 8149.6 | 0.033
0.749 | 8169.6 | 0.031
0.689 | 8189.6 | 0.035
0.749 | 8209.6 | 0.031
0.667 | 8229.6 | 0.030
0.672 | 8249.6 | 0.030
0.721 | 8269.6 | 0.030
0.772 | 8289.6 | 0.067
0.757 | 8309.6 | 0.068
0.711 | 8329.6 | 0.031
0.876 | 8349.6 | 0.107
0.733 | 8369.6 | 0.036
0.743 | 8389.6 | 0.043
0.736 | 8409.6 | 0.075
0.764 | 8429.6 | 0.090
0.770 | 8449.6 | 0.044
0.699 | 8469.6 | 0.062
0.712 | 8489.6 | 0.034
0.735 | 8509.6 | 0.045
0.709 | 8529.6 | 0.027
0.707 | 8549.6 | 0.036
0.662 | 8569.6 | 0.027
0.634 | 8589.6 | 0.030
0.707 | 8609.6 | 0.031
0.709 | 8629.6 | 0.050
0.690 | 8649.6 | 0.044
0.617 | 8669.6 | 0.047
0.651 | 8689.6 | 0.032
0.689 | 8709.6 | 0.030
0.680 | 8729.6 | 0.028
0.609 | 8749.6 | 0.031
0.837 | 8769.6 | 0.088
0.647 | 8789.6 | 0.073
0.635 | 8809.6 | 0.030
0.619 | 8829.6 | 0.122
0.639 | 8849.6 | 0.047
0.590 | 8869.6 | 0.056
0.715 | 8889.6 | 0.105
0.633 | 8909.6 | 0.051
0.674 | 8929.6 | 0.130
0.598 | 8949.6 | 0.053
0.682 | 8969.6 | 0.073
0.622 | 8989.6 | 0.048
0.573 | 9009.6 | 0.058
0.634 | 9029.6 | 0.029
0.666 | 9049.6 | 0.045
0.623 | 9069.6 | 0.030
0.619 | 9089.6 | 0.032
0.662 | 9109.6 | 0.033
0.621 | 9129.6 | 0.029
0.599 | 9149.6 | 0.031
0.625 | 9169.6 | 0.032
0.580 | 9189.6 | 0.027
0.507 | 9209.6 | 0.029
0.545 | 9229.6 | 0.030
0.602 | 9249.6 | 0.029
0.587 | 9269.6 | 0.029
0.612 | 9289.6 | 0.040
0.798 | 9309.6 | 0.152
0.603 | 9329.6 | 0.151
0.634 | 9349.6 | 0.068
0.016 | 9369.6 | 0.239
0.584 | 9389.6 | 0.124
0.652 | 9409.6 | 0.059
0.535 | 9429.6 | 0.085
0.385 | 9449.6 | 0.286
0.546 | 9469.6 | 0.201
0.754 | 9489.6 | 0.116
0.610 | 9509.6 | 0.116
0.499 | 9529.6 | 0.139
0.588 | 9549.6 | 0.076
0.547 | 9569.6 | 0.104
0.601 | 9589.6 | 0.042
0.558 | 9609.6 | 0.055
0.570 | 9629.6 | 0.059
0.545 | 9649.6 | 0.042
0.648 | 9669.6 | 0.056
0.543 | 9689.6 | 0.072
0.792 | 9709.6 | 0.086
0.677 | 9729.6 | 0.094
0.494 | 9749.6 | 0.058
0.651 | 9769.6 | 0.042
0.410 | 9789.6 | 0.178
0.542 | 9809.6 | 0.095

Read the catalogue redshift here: 0.08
